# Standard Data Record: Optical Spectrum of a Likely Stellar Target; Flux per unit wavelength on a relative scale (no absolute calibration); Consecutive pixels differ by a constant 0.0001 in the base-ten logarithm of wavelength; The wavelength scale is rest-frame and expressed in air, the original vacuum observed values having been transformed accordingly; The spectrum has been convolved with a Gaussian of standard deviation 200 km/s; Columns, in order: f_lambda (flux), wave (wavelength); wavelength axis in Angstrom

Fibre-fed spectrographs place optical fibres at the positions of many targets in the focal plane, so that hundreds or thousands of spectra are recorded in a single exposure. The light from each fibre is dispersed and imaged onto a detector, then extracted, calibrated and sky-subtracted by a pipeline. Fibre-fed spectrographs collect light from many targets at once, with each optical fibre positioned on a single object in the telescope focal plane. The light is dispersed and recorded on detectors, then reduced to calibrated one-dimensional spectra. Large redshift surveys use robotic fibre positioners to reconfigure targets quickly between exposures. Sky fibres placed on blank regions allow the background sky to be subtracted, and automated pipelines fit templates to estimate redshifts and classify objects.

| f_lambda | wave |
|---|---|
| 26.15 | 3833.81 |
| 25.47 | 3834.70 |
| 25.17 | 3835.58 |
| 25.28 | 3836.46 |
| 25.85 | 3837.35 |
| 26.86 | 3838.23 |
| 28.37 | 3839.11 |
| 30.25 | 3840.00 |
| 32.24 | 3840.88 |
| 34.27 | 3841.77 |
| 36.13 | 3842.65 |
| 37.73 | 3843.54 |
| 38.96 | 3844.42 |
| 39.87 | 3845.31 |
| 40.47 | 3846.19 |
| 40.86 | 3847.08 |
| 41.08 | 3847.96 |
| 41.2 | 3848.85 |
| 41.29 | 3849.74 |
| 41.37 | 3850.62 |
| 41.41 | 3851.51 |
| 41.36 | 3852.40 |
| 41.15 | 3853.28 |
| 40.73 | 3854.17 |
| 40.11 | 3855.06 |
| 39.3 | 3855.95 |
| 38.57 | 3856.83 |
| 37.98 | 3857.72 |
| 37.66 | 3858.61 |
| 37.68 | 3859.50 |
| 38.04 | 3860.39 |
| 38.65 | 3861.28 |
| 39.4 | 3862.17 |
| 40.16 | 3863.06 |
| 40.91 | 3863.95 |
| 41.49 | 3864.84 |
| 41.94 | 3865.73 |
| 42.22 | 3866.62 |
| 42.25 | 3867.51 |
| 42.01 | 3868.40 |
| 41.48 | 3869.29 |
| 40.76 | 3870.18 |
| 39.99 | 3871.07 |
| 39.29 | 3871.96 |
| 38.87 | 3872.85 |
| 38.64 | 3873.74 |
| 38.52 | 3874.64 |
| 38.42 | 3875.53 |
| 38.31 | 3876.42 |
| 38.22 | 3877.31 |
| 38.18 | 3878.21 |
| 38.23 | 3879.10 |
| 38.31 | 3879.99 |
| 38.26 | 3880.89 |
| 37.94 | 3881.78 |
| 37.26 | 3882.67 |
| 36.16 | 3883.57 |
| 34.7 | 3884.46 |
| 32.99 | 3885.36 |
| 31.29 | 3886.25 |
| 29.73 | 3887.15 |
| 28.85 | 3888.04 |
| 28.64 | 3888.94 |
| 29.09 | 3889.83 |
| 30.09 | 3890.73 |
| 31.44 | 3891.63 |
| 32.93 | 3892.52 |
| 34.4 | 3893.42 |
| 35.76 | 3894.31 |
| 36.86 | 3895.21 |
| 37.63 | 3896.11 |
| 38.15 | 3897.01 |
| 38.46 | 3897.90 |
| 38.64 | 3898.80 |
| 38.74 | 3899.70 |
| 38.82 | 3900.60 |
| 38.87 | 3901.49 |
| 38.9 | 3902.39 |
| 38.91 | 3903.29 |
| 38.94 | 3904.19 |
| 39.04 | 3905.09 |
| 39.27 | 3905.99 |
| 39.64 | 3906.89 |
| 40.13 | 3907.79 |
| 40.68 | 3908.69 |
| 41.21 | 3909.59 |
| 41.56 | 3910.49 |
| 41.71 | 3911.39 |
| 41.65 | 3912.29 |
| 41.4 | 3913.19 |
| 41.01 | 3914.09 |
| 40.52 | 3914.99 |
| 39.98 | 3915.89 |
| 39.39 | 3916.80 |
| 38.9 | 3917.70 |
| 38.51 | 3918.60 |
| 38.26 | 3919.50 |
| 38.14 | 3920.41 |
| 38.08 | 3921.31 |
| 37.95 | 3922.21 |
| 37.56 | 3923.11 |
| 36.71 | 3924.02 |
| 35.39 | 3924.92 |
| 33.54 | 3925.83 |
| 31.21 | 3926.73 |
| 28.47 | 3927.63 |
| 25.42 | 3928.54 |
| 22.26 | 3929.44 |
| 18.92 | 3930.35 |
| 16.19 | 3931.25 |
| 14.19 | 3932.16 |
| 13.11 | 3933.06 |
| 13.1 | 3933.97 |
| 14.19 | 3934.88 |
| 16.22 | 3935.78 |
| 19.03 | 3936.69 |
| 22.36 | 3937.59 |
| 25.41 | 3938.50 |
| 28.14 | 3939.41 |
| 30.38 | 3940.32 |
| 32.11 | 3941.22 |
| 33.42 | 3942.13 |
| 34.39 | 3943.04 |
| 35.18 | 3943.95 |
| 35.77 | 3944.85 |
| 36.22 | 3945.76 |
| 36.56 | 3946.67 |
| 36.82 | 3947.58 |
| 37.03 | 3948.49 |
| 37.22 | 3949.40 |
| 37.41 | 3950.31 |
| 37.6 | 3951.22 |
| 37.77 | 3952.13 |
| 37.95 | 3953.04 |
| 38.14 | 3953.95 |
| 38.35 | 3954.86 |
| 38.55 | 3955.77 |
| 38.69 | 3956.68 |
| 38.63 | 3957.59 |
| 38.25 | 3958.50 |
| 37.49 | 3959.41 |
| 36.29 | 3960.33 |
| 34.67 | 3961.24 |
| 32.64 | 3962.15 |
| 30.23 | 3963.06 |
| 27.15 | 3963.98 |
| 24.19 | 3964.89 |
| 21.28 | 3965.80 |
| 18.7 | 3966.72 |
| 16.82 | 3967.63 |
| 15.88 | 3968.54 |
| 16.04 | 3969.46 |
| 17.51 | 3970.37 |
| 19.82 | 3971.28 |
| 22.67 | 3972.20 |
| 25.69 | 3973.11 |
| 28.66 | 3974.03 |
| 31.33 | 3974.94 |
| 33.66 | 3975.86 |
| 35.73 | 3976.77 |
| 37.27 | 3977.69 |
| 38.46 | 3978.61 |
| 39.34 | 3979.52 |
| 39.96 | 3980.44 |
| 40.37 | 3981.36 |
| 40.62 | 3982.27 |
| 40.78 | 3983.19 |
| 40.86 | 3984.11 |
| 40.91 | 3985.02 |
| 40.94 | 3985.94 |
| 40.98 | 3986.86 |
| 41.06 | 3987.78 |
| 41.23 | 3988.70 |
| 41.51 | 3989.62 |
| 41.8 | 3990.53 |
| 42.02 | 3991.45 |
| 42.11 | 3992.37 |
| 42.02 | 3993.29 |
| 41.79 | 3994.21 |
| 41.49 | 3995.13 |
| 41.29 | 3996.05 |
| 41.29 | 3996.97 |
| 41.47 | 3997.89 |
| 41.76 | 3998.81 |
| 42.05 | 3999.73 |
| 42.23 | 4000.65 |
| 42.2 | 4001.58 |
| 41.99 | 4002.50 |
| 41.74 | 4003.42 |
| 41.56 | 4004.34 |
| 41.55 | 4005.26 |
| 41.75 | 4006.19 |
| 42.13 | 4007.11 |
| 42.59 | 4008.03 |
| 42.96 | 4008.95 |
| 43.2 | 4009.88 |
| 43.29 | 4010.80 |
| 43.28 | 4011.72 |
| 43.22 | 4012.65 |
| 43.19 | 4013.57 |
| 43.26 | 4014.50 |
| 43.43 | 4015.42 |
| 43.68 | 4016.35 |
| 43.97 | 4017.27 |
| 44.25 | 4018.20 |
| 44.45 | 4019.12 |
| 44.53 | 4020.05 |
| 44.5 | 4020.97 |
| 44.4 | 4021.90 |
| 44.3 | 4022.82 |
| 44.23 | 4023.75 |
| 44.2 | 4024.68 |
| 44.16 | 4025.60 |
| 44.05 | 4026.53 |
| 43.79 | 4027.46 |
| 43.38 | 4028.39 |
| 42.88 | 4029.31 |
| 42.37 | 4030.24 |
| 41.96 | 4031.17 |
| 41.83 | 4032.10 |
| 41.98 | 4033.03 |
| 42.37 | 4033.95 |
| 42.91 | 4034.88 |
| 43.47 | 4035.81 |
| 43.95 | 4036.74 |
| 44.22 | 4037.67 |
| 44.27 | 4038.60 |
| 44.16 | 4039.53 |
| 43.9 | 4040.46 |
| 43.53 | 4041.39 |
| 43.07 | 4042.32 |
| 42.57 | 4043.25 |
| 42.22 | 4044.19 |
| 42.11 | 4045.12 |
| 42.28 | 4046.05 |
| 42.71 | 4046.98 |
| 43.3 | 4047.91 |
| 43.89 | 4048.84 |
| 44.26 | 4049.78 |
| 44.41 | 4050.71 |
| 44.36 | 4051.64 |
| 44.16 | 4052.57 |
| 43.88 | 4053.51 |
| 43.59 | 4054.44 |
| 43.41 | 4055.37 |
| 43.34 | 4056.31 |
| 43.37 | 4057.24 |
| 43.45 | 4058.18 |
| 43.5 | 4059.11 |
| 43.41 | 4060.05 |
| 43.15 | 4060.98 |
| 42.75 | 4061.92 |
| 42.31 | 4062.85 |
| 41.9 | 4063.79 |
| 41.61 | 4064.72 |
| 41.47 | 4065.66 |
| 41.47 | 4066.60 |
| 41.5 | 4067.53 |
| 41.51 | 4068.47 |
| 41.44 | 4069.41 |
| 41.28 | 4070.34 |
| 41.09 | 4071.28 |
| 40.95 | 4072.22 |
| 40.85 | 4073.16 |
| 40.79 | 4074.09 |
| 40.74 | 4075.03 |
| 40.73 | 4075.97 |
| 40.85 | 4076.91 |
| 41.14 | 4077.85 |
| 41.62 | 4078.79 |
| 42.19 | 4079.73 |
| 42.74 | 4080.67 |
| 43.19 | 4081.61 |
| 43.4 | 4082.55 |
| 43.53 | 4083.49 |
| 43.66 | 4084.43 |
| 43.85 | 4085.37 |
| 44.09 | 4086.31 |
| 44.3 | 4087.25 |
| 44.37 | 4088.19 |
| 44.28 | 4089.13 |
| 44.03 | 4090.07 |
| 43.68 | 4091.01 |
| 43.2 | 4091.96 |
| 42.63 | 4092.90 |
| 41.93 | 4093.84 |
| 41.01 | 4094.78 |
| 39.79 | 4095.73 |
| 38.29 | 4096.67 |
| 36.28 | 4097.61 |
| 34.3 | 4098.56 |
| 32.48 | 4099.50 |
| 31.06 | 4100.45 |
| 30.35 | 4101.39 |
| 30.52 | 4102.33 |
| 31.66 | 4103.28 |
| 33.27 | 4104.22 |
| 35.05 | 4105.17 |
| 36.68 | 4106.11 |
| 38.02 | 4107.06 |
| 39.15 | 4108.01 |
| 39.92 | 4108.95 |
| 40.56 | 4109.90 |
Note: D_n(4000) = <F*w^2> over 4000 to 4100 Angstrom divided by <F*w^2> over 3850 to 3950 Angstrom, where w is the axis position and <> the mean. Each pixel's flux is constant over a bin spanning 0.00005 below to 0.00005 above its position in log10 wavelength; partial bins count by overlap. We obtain 1.3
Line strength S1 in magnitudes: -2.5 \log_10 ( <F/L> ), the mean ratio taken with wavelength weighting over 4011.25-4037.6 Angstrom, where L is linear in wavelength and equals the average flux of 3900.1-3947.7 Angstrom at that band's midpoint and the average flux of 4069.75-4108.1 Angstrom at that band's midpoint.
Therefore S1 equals -0.171 mag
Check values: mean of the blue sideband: 33.1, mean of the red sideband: 39.8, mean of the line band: 43.5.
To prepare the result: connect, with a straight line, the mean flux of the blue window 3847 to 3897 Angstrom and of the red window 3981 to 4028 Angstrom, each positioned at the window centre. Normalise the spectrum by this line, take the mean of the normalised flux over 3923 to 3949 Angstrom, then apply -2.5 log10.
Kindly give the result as 0.41 mag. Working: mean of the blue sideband 37.8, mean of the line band 27.4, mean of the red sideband 42.5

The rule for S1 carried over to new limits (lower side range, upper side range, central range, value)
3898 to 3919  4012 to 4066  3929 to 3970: 0.38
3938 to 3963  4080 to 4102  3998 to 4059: -0.13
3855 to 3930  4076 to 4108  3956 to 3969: 0.28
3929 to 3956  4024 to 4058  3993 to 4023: -0.11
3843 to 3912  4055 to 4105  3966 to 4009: 0.09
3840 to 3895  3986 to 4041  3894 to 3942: 0.18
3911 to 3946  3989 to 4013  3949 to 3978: 0.18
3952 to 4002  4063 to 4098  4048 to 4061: -0.09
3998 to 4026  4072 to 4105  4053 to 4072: -0.04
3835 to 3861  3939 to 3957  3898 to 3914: -0.11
